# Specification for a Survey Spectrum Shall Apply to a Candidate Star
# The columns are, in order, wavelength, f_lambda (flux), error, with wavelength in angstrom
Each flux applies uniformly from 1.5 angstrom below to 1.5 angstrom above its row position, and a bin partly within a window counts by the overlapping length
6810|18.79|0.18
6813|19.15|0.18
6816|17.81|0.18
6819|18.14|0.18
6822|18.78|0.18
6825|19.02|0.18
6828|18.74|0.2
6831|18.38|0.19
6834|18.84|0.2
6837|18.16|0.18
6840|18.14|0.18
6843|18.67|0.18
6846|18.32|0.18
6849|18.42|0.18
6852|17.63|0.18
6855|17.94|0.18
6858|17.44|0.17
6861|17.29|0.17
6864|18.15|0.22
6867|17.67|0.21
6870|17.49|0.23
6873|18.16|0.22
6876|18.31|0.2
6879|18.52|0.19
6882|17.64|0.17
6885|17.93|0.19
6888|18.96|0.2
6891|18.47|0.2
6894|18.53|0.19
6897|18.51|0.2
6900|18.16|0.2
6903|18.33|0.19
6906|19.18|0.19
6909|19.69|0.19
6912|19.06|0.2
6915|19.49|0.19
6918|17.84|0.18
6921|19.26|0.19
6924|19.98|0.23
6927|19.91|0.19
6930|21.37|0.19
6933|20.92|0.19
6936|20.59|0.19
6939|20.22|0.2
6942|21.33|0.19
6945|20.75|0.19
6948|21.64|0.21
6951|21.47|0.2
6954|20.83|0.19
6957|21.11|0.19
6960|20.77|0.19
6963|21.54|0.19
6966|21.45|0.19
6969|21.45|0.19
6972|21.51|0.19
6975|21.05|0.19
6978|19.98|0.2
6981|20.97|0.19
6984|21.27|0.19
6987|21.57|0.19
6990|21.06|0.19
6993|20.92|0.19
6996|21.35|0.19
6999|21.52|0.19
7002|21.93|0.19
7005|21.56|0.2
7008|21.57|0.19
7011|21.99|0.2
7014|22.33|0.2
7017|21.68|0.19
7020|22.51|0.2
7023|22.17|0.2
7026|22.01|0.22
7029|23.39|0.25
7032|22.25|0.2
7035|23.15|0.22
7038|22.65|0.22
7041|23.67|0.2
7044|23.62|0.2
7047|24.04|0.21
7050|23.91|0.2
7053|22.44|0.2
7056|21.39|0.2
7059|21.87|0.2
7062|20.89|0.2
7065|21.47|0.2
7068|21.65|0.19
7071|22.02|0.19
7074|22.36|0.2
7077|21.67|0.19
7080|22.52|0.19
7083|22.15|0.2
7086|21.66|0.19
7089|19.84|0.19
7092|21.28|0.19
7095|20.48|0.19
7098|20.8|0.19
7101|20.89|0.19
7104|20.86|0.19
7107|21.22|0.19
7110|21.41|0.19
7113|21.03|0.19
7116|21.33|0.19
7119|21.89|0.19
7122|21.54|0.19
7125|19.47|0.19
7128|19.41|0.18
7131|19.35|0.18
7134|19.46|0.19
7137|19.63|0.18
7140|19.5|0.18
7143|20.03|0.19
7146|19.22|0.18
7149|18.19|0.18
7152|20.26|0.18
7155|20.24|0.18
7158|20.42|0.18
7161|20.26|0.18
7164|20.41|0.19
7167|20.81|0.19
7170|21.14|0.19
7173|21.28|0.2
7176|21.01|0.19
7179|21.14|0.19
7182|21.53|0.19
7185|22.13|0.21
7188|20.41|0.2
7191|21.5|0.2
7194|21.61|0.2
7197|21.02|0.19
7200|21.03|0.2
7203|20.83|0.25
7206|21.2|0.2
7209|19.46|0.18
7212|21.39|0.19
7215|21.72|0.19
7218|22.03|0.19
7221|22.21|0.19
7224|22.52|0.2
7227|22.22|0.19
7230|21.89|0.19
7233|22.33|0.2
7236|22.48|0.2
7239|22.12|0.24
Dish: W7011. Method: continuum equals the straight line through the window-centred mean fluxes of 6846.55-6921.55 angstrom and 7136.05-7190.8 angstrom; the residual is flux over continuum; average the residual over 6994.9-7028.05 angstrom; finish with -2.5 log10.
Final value -0.14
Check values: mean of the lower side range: 18.3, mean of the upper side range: 20.5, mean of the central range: 21.9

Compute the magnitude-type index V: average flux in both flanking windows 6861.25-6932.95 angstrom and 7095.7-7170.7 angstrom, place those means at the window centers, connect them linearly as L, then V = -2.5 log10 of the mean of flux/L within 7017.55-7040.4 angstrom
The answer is -0.15 mag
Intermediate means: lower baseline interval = 18.7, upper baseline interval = 20.3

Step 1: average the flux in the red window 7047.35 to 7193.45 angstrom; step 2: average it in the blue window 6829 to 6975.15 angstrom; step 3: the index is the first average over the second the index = 1.1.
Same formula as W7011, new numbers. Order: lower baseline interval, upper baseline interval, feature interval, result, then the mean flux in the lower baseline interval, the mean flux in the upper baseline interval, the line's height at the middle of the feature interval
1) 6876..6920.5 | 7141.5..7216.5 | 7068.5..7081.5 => -0.112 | 18.6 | 20.7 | 19.9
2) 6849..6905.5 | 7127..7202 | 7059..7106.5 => -0.085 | 18.1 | 20.4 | 19.8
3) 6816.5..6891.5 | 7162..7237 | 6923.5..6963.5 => -0.102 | 18.2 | 21.4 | 19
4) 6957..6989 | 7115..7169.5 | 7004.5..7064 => -0.085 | 21.2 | 20.1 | 20.8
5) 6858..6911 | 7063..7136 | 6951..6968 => -0.104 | 18.3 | 21.1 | 19.2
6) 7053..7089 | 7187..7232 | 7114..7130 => 0.047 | 21.7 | 21.4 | 21.6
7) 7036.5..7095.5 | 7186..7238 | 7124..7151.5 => 0.128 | 22.1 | 21.5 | 21.8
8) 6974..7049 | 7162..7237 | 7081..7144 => 0.053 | 22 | 21.4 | 21.7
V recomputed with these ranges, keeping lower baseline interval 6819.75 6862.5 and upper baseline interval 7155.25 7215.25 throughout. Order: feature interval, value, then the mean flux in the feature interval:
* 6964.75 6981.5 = -0.09 mag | 21.1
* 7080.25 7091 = -0.06 mag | 21.4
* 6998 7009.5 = -0.11 mag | 21.7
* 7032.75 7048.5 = -0.18 mag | 23.4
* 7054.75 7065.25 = -0.07 mag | 21.4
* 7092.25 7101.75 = -0.03 mag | 20.8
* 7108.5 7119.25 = -0.05 mag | 21.4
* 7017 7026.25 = -0.13 mag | 22.2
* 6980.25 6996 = -0.09 mag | 21.2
